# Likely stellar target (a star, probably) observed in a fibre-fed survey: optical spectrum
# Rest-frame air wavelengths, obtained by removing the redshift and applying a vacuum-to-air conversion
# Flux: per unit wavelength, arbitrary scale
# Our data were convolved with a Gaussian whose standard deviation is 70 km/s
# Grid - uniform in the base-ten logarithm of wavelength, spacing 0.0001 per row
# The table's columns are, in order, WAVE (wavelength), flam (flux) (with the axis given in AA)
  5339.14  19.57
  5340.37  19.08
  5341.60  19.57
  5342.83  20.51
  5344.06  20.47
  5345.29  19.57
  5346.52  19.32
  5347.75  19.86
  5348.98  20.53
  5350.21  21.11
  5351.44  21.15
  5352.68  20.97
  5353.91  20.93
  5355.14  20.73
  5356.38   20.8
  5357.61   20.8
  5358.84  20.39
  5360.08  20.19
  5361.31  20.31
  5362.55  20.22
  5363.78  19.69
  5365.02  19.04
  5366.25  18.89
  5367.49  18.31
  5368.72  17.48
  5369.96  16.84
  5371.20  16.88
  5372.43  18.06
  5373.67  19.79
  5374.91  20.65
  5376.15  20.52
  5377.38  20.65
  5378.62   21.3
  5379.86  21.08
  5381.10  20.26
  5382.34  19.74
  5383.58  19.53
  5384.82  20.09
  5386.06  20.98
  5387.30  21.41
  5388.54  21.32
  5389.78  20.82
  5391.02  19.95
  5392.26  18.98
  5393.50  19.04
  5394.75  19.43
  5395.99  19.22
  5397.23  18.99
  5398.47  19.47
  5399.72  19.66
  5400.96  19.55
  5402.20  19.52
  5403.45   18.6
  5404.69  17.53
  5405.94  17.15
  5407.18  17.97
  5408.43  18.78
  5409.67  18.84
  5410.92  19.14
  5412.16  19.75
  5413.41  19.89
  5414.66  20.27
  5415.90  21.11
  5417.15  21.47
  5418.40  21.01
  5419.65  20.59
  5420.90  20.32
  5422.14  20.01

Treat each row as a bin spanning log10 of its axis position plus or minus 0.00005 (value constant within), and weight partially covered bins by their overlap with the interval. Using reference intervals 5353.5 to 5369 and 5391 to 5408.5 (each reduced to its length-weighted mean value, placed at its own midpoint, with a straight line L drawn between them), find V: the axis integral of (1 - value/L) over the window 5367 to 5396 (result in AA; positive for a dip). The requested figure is -0.5 AA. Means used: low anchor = 19.9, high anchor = 18.9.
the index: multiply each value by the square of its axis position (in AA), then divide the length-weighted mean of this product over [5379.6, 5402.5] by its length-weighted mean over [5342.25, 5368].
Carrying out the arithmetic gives 1.00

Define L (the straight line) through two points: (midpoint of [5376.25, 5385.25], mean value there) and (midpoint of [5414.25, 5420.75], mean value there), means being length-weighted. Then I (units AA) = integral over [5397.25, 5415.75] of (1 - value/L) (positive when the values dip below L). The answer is 1.5 AA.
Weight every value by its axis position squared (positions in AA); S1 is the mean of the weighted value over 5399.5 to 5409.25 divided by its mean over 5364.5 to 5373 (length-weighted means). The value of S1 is 1.0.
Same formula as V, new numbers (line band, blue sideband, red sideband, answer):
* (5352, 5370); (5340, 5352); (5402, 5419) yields 0.15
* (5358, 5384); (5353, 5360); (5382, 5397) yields 1.11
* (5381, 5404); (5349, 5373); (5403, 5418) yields -0.50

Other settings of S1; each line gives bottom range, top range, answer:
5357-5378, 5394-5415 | 1.00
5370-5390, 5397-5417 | 0.97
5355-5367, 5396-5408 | 0.95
